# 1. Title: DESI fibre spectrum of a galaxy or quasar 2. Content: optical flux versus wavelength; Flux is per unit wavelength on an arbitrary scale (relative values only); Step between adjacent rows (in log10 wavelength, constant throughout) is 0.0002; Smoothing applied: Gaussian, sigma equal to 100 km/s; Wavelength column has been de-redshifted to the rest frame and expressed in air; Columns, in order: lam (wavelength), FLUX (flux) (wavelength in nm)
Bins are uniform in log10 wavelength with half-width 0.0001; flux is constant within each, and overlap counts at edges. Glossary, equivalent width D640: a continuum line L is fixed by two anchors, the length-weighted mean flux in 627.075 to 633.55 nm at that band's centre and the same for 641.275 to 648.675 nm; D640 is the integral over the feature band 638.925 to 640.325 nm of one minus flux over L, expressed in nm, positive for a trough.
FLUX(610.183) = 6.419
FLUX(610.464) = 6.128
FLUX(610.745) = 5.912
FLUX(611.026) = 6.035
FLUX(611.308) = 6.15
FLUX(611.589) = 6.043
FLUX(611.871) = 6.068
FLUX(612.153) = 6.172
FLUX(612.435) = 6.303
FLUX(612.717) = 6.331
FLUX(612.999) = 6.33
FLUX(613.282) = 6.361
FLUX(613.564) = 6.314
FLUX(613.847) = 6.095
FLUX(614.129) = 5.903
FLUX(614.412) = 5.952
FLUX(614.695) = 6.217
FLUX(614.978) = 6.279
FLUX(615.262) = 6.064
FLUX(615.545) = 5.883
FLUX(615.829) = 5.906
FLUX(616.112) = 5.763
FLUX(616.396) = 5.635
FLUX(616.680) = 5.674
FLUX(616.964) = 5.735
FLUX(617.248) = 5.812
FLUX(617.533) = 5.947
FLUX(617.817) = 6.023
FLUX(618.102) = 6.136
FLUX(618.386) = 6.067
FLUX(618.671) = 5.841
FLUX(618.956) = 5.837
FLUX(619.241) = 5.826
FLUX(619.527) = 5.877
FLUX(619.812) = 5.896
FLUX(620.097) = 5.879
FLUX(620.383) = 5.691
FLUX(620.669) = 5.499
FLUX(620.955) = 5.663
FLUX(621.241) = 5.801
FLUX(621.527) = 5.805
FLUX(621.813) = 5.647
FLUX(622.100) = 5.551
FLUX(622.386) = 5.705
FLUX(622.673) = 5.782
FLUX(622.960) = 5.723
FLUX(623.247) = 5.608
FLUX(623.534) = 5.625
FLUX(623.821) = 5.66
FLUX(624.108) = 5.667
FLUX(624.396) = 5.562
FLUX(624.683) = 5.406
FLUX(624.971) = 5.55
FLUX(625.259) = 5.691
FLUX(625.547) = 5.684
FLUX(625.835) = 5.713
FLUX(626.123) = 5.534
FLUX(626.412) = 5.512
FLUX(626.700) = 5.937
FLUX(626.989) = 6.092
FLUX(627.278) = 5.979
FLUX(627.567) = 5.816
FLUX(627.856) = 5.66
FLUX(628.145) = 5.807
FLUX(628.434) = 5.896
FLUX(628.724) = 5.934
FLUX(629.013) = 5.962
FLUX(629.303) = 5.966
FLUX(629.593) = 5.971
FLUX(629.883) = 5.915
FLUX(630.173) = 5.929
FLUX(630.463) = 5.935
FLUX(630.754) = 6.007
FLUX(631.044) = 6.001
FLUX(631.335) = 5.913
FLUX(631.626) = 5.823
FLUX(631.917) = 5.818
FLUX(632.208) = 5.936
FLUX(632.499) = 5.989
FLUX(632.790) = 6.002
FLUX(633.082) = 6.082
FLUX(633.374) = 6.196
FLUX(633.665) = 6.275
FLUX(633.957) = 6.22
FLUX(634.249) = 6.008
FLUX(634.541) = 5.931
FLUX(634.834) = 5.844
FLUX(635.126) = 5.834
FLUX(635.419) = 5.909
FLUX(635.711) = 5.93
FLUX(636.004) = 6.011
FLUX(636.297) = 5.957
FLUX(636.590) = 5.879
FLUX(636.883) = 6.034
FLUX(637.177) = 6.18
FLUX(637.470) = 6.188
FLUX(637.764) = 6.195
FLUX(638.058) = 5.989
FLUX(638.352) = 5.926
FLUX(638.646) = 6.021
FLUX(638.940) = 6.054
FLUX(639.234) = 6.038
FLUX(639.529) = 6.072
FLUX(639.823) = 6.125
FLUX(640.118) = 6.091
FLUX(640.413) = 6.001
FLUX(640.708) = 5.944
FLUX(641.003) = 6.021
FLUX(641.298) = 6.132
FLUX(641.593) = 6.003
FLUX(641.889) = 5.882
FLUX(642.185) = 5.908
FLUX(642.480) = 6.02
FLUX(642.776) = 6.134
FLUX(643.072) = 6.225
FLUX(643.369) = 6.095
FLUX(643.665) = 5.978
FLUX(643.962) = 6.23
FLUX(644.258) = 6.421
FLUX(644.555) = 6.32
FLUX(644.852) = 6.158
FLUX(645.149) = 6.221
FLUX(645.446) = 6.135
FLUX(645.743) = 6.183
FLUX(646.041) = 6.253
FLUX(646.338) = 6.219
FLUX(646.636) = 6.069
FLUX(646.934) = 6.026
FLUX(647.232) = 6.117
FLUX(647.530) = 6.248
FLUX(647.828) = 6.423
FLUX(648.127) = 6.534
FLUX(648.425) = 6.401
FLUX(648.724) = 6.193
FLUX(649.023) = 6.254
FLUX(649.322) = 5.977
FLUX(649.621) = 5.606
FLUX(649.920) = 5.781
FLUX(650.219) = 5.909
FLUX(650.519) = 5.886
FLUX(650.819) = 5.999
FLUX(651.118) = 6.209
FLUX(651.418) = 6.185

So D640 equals 0.00 nm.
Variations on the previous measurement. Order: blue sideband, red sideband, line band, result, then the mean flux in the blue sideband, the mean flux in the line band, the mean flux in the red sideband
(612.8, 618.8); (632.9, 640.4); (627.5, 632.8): 0.10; 6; 5.91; 6.04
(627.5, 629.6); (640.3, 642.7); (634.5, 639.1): -0.03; 5.87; 5.99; 5.99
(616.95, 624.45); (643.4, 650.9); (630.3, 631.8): 0.00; 5.78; 5.93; 6.14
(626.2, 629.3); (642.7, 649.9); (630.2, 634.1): -0.05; 5.86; 6.01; 6.18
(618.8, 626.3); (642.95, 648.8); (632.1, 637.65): -0.05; 5.69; 6.02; 6.22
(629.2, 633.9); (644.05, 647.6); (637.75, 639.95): 0.02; 5.99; 6.04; 6.2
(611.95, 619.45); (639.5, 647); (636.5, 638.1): 0.00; 6.01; 6.09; 6.11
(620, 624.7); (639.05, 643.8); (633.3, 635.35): -0.05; 5.67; 6.03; 6.04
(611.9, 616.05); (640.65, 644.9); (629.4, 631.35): 0.05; 6.14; 5.96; 6.1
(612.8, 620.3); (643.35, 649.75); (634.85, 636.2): 0.04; 5.97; 5.92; 6.19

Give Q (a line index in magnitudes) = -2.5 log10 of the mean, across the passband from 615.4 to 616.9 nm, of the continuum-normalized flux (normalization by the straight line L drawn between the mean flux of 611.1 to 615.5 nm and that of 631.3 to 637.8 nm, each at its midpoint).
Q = 0.07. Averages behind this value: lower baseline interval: 6.16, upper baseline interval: 6.01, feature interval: 5.77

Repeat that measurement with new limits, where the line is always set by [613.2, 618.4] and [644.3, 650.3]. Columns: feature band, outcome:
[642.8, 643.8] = 0.01 mag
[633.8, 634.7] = 0.01 mag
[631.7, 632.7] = 0.03 mag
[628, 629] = 0.03 mag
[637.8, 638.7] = 0.02 mag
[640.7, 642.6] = 0.02 mag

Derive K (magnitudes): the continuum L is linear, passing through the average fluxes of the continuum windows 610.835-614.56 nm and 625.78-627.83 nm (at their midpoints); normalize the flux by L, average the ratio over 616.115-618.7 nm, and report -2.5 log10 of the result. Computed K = 0.03 mag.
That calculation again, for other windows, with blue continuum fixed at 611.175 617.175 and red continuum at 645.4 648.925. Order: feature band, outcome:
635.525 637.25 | 0.03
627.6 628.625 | 0.06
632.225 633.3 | 0.02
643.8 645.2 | -0.01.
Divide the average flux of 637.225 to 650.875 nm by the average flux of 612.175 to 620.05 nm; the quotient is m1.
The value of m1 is 1.0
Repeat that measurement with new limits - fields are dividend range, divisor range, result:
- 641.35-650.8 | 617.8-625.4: 1.07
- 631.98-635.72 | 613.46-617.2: 1.01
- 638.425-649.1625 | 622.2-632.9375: 1.06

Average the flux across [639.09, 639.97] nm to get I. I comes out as 6.08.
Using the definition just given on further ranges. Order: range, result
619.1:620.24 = 5.87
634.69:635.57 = 5.87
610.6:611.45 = 6.04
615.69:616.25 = 5.84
